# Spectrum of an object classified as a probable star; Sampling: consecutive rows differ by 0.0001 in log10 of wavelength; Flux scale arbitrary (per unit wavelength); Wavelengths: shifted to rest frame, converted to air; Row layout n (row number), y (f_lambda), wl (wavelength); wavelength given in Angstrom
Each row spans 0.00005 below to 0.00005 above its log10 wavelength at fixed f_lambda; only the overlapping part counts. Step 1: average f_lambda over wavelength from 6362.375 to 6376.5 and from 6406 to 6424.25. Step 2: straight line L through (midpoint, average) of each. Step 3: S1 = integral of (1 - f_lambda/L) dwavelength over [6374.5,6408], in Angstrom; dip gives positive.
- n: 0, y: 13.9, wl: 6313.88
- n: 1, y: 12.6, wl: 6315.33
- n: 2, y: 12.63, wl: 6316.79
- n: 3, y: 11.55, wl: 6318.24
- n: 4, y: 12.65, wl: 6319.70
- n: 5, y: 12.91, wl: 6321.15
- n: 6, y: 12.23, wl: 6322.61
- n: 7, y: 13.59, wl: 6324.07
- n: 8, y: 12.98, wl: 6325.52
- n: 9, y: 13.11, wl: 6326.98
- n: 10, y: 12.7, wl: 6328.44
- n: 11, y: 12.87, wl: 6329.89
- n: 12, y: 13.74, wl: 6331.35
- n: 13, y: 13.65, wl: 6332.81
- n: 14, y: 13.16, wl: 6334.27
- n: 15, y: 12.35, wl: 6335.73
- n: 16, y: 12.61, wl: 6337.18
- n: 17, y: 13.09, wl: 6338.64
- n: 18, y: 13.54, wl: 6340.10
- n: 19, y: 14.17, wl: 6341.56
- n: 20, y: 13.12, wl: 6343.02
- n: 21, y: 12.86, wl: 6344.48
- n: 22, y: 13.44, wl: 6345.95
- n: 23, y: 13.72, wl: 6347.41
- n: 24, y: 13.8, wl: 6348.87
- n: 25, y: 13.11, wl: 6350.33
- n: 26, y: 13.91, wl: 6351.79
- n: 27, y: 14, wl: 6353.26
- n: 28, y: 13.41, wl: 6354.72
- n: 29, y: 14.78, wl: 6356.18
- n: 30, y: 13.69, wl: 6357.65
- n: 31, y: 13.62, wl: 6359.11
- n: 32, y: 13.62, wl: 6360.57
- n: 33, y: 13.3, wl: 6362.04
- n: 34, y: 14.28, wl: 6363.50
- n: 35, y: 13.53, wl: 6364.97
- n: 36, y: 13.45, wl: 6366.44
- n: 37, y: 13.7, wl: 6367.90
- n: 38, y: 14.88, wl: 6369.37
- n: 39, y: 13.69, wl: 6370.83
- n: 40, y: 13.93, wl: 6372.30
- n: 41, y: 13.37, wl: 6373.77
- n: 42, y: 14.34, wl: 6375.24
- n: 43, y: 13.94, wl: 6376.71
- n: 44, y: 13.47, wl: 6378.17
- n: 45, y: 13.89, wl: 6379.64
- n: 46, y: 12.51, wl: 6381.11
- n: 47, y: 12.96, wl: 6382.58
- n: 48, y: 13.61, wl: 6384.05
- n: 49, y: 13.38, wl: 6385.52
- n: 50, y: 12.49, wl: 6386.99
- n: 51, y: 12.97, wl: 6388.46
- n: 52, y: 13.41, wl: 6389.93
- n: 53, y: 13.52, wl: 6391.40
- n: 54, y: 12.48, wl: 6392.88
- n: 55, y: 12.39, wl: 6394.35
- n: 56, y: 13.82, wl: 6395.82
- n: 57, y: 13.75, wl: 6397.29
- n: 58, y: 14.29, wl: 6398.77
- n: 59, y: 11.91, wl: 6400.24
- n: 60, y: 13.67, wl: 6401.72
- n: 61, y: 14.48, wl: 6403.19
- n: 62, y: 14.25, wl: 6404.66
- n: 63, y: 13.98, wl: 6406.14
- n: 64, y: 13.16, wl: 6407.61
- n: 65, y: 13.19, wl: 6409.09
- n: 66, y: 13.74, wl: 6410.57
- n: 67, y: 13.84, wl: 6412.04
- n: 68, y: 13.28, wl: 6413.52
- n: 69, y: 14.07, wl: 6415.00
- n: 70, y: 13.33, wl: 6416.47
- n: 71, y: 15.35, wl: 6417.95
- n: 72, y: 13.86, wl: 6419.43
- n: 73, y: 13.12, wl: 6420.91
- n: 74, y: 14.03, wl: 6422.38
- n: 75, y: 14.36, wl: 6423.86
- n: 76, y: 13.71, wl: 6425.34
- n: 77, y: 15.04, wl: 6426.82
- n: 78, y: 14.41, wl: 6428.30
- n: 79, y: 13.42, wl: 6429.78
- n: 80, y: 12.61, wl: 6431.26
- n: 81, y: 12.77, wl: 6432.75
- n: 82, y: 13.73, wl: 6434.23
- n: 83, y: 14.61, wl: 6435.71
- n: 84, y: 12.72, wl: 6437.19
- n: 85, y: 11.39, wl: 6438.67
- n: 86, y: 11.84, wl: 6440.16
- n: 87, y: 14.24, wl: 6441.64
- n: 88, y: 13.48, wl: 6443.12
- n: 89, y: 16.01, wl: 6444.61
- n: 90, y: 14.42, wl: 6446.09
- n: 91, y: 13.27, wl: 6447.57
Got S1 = 1.00 Angstrom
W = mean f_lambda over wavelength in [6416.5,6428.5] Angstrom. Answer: 14.2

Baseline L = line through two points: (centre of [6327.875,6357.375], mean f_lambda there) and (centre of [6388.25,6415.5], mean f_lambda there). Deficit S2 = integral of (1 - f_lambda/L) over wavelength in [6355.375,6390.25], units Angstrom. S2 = -0.4 Angstrom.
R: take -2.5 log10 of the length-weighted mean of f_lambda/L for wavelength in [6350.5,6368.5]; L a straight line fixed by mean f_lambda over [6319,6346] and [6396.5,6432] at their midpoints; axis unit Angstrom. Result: -0.04 mag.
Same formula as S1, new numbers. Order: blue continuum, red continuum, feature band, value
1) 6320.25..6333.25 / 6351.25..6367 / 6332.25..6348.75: 0.13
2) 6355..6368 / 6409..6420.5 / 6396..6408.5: 0.13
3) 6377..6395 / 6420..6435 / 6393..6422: -0.44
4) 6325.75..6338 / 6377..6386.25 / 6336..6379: -1.52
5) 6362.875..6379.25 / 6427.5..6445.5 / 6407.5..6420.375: -0.18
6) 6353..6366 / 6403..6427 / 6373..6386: 0.31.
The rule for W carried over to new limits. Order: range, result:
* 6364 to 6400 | 13.5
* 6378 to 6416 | 13.4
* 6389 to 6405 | 13.4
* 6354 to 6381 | 13.8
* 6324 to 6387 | 13.5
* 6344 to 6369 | 13.7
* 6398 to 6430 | 13.8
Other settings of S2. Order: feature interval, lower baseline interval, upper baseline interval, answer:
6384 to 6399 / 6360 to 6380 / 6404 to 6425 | 0.6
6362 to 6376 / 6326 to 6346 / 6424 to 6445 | -0.6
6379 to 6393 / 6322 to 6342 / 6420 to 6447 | 0.3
